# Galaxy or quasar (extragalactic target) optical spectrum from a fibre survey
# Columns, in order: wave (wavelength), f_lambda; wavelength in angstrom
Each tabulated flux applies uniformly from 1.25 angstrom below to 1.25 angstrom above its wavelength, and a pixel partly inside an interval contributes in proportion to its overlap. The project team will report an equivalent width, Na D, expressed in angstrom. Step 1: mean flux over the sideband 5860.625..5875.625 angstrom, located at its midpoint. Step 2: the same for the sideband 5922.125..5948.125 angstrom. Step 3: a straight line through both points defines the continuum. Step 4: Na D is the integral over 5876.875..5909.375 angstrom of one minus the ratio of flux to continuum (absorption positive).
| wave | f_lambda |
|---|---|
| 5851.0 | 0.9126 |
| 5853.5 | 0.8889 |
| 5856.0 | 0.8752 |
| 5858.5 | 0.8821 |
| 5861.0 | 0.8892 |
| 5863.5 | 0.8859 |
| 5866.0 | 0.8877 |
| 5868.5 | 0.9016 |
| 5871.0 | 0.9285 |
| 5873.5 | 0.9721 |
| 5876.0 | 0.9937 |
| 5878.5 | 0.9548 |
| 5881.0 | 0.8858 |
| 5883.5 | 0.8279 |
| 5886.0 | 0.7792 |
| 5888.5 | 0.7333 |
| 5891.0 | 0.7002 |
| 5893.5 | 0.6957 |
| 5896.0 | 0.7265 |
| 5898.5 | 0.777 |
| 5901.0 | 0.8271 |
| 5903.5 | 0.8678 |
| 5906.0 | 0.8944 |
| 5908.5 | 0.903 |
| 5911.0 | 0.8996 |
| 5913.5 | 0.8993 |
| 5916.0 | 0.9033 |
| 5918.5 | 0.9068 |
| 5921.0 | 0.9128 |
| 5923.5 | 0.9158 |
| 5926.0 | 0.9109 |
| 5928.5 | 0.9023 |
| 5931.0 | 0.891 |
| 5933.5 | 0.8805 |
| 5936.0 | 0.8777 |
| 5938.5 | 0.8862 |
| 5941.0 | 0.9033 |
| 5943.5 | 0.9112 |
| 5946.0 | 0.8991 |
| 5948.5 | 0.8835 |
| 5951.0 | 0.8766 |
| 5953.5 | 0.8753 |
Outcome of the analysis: 3.41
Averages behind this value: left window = 0.917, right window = 0.897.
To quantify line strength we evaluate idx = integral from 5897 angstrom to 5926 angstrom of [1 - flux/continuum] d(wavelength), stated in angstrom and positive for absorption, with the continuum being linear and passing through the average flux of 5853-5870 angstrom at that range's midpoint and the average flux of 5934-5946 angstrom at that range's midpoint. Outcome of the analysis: 0.3 angstrom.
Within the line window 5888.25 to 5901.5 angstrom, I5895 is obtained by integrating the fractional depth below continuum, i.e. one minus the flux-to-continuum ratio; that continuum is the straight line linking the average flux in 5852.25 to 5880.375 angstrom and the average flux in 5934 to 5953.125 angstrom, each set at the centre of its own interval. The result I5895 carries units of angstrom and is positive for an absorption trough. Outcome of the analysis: 2.4 angstrom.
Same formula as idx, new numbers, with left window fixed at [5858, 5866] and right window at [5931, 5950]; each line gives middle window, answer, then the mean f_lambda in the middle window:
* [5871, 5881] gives -0.8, 0.957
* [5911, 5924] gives -0.2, 0.906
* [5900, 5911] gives 0.1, 0.877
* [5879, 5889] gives 0.7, 0.823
